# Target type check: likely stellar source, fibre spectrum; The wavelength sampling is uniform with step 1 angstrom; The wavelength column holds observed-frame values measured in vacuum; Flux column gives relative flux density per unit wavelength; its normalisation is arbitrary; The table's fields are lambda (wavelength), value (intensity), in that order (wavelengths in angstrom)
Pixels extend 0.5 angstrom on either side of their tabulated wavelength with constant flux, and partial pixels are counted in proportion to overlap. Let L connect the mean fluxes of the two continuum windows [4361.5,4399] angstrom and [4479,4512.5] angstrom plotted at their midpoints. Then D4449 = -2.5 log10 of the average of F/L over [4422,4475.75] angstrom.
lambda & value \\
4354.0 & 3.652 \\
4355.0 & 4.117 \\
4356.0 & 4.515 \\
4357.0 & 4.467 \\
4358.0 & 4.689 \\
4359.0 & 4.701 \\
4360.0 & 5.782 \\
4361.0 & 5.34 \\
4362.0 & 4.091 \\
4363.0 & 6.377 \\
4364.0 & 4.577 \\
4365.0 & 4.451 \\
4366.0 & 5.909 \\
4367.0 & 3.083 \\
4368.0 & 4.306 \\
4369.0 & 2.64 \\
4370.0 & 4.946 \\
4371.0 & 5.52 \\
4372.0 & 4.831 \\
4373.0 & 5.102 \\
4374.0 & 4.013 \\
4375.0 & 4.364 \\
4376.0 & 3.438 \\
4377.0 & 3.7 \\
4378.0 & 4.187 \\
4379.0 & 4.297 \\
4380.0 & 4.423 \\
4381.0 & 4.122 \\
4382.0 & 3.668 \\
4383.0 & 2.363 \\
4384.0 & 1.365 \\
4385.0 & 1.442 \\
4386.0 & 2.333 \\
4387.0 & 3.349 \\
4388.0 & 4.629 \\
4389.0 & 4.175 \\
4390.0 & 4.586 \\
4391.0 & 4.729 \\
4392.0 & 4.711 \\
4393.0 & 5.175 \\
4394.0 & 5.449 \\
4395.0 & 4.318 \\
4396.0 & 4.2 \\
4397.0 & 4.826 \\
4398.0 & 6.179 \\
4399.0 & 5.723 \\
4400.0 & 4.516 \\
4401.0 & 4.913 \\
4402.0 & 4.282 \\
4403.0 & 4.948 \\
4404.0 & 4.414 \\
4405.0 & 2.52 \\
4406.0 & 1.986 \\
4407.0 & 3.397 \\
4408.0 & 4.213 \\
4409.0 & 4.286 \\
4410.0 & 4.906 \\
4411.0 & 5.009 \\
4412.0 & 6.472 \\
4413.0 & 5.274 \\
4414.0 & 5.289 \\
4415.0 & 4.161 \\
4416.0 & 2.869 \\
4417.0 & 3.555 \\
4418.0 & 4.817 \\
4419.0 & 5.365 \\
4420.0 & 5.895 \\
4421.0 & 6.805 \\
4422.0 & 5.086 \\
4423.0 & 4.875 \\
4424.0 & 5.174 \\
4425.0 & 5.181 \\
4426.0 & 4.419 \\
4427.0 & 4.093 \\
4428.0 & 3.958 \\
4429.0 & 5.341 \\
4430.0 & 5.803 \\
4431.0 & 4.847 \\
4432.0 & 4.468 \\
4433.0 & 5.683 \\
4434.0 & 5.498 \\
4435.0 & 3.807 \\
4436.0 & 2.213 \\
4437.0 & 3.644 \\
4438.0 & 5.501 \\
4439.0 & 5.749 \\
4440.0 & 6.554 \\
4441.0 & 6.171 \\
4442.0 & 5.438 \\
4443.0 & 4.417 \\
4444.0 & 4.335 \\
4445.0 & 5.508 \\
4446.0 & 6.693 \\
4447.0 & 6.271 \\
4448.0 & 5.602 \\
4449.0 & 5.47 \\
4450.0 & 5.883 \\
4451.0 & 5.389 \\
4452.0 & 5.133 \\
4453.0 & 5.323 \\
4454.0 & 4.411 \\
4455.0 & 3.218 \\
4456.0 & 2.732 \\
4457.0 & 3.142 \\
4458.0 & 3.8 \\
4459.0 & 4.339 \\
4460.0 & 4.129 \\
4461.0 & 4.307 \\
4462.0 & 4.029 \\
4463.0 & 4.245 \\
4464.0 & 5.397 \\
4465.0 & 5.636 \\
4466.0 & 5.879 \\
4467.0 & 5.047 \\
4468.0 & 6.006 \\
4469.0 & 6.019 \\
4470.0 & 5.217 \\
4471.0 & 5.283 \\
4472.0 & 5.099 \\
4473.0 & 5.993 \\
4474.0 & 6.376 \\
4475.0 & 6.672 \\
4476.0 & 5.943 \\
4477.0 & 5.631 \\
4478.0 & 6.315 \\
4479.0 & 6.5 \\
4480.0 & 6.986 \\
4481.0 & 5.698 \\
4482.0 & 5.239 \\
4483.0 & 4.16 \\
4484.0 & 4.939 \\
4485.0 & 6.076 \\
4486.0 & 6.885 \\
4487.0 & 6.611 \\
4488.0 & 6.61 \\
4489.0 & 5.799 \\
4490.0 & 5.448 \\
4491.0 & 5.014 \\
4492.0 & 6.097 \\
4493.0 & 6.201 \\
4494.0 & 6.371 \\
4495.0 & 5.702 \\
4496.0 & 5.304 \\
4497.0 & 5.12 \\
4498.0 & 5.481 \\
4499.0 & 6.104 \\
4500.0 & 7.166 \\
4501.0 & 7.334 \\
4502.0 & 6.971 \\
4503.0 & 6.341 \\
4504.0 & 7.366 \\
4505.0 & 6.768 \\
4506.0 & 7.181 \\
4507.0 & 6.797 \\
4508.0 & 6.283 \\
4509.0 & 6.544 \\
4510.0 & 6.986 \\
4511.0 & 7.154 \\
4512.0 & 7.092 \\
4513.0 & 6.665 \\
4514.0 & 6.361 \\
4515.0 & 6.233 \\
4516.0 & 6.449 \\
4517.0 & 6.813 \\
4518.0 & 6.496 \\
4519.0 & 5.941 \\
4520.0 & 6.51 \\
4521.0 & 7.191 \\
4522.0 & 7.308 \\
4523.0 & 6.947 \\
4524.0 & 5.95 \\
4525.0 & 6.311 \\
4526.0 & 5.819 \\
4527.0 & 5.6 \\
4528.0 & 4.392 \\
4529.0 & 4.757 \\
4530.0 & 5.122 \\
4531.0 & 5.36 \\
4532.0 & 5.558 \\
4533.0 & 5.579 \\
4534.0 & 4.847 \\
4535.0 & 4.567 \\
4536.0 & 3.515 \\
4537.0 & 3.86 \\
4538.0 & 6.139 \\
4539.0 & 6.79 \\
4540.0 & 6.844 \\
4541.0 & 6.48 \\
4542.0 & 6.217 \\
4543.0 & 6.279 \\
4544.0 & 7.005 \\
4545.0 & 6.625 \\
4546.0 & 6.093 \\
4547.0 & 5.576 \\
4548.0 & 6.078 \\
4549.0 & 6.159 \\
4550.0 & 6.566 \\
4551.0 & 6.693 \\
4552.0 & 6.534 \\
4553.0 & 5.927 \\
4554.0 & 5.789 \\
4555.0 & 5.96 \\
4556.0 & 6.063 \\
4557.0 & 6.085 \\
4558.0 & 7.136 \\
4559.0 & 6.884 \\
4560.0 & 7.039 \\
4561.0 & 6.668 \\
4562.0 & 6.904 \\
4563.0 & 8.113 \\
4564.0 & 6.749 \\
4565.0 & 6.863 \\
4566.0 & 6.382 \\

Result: 0.09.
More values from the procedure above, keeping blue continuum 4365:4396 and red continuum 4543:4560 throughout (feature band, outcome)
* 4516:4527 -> -0.10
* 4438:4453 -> -0.14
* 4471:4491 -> -0.10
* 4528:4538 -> 0.25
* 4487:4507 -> -0.12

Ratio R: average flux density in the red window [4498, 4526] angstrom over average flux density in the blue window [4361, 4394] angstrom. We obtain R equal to 1.6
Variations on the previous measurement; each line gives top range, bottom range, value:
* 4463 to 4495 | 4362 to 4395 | 1.41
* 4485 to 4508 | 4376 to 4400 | 1.54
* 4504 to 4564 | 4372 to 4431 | 1.42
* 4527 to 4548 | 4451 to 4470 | 1.21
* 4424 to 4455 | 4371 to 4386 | 1.38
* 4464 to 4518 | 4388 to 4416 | 1.34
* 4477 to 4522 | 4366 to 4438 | 1.44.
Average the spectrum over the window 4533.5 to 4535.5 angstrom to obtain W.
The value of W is 4.71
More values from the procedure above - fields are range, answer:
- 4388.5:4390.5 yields 4.38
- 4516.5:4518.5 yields 6.65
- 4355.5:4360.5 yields 4.83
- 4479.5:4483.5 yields 5.52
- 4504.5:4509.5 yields 6.71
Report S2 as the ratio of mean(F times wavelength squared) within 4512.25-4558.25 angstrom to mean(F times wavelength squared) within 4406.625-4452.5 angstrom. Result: 1.26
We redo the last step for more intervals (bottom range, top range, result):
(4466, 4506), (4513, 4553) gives 1.02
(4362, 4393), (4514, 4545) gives 1.56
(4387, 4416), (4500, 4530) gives 1.50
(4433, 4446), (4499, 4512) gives 1.42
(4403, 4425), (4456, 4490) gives 1.21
